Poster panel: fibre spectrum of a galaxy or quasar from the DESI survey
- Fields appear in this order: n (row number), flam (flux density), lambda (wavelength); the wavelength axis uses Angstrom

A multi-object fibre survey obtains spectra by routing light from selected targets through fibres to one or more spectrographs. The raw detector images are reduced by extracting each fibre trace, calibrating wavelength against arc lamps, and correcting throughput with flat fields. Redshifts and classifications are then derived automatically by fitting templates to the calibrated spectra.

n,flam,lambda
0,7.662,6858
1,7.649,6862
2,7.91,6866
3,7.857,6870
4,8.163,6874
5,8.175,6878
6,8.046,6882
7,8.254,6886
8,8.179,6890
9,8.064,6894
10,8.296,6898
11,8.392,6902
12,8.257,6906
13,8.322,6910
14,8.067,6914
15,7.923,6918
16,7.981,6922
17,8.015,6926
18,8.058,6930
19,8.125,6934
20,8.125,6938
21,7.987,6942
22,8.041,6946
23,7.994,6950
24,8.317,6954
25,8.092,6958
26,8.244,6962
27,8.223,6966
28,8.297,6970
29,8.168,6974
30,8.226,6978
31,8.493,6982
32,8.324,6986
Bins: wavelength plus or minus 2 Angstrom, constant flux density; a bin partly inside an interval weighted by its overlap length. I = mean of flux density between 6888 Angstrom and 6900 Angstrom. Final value 8.18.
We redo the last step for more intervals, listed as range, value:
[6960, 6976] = 8.23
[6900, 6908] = 8.32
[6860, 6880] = 7.95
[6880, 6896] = 8.14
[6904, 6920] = 8.14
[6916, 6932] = 7.99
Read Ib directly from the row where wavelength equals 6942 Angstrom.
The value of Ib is 7.987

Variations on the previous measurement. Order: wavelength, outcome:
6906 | 8.257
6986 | 8.324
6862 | 7.649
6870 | 7.857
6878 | 8.175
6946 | 8.041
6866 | 7.91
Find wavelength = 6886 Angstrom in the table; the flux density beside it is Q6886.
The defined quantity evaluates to 8.254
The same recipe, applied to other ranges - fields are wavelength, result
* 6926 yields 8.015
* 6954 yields 8.317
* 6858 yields 7.662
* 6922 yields 7.981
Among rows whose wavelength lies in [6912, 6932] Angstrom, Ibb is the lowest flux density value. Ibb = 7.923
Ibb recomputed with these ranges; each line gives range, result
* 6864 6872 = 7.857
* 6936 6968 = 7.987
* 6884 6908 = 8.064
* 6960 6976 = 8.168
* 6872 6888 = 8.046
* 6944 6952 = 7.994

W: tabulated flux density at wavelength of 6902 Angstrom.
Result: 8.392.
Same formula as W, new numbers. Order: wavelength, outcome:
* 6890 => 8.179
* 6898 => 8.296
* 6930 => 8.058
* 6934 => 8.125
